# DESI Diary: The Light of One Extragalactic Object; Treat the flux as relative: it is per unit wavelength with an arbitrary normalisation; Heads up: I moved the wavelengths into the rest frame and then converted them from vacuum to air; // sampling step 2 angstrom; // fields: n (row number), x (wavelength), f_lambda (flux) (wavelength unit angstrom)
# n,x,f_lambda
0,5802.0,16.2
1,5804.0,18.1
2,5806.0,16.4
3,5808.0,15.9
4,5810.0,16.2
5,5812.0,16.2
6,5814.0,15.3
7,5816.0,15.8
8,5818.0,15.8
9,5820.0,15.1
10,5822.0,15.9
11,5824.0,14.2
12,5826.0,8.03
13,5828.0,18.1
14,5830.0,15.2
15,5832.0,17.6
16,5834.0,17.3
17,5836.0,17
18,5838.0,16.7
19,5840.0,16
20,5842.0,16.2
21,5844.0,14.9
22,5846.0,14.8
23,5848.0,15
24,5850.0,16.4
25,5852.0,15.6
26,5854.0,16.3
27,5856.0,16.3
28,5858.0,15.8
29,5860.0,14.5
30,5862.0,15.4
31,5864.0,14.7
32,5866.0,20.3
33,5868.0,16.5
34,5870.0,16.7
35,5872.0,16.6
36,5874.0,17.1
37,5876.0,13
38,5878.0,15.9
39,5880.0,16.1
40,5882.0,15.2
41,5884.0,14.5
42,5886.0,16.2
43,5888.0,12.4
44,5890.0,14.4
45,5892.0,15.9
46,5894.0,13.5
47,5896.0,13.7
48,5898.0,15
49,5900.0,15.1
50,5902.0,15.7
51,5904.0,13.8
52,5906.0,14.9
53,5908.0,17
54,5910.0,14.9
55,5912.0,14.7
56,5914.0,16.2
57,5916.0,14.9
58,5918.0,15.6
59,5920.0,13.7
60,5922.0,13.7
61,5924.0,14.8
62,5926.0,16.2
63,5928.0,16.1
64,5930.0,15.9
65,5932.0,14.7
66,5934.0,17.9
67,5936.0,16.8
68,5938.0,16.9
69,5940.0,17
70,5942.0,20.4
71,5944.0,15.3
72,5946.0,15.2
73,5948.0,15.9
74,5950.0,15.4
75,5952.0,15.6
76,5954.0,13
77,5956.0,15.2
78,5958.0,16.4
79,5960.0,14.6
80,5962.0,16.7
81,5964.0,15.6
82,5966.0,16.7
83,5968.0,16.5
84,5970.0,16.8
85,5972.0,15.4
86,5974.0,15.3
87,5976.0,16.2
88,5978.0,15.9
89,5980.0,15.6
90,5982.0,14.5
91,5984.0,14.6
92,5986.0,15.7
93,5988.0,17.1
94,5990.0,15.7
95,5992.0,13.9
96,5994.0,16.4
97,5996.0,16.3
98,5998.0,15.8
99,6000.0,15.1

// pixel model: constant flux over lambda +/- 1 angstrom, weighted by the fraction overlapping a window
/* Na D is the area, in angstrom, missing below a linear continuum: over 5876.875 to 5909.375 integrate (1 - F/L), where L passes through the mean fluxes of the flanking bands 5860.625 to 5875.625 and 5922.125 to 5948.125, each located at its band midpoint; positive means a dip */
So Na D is 3.0 angstrom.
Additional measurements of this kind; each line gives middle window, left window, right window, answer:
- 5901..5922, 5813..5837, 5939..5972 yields 1.0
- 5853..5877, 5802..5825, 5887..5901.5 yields -1.9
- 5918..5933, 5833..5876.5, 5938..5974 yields 0.9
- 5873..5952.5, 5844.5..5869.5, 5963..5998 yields 2.2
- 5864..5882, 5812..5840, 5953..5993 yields -0.9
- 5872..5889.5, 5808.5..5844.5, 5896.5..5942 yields 0.6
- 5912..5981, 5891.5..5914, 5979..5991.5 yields -2.6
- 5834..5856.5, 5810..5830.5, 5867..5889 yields -1.1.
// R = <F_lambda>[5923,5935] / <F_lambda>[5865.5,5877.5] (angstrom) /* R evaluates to 1.0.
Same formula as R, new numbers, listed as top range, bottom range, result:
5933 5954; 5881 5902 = 1.12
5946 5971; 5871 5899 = 1.05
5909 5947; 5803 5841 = 1.00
